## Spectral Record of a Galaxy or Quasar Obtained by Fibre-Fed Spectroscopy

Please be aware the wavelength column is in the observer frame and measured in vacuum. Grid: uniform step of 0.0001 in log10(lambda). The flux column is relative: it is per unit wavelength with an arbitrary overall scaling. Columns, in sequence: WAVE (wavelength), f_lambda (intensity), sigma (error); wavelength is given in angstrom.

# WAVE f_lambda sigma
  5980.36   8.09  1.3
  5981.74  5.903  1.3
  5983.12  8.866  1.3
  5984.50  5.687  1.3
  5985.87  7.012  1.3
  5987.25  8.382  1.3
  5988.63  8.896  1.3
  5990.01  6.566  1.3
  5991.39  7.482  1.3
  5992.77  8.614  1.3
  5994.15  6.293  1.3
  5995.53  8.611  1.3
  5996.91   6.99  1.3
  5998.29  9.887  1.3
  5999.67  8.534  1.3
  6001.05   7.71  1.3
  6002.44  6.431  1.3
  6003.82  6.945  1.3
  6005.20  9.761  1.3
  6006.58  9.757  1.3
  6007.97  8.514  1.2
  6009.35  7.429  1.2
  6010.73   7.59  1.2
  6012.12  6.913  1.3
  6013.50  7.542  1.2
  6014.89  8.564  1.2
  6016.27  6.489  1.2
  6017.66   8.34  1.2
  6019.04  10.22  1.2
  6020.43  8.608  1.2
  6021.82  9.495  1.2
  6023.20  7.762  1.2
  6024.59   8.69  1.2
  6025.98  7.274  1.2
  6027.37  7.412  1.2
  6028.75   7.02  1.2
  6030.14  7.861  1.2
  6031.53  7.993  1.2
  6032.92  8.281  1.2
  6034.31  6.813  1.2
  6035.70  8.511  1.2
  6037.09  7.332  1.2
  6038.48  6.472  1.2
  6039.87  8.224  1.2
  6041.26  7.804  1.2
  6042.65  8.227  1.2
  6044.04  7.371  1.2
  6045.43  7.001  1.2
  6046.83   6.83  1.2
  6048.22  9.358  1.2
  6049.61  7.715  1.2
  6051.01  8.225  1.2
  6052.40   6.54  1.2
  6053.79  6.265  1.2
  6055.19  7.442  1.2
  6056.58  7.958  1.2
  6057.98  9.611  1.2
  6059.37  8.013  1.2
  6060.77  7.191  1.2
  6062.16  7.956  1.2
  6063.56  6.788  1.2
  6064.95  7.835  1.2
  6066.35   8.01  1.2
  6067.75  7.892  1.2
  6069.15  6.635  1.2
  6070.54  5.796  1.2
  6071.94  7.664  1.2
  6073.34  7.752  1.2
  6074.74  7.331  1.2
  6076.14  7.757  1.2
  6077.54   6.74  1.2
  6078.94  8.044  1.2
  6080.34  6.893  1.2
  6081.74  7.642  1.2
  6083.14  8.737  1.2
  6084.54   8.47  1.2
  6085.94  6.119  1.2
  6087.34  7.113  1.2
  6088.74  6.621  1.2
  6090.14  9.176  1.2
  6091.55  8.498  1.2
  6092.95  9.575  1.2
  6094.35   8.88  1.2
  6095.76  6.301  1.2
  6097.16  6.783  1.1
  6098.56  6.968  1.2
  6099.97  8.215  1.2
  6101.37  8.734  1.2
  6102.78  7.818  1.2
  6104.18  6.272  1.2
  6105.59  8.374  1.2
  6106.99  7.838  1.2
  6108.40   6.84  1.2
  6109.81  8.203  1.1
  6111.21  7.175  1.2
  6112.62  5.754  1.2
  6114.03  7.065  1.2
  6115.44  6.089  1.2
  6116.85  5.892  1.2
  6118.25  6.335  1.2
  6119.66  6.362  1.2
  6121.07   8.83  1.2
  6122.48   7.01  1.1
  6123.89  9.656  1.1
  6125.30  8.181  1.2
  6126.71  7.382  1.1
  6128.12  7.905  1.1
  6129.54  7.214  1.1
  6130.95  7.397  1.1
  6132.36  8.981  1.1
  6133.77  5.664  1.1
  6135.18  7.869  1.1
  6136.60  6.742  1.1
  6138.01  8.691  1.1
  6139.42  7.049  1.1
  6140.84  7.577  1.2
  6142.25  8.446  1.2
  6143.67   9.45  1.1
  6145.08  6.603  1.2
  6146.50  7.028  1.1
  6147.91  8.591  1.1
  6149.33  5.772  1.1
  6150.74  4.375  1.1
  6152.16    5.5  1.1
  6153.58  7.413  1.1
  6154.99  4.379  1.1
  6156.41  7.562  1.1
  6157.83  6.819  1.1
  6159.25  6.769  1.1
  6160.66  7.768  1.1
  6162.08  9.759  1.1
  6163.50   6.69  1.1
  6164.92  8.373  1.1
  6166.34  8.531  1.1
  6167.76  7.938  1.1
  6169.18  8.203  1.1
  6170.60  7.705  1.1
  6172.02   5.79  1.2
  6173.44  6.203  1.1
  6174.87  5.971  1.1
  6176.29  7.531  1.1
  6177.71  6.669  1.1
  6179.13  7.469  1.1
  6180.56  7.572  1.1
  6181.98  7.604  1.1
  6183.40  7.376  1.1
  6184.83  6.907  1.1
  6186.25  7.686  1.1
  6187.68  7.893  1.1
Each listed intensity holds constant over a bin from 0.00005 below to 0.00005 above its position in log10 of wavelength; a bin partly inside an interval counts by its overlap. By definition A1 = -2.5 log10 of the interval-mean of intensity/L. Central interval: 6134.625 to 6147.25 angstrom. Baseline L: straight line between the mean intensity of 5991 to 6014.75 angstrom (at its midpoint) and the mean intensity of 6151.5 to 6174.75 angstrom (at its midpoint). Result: -0.062 mag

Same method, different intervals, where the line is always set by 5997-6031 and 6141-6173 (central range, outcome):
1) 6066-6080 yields 0.060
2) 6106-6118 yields 0.096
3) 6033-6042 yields 0.052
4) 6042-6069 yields 0.025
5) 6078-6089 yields 0.030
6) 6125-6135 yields -0.017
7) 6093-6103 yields -0.027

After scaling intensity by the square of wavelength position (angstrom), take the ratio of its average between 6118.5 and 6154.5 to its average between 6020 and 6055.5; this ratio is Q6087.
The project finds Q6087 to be 1.0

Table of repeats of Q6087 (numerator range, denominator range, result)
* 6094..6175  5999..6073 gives 0.97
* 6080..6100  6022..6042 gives 1.02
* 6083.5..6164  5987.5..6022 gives 0.95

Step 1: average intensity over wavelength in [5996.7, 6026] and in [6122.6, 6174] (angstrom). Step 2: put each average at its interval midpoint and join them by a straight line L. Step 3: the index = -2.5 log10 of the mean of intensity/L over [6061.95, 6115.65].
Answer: 0.033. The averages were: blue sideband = 8.2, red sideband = 7.39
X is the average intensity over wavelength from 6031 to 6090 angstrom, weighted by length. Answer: 7.56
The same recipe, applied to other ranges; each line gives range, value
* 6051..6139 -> 7.51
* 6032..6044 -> 7.7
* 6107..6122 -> 6.9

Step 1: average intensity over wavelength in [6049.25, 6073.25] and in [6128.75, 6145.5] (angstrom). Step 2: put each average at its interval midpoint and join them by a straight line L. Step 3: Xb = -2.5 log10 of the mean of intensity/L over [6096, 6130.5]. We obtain 0.04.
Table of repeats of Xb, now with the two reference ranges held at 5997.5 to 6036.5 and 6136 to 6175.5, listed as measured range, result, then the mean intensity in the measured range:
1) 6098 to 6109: -0.02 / 7.65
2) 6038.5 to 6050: 0.02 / 7.74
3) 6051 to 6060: 0.02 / 7.69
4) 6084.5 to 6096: -0.04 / 7.89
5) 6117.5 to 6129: -0.04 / 7.69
